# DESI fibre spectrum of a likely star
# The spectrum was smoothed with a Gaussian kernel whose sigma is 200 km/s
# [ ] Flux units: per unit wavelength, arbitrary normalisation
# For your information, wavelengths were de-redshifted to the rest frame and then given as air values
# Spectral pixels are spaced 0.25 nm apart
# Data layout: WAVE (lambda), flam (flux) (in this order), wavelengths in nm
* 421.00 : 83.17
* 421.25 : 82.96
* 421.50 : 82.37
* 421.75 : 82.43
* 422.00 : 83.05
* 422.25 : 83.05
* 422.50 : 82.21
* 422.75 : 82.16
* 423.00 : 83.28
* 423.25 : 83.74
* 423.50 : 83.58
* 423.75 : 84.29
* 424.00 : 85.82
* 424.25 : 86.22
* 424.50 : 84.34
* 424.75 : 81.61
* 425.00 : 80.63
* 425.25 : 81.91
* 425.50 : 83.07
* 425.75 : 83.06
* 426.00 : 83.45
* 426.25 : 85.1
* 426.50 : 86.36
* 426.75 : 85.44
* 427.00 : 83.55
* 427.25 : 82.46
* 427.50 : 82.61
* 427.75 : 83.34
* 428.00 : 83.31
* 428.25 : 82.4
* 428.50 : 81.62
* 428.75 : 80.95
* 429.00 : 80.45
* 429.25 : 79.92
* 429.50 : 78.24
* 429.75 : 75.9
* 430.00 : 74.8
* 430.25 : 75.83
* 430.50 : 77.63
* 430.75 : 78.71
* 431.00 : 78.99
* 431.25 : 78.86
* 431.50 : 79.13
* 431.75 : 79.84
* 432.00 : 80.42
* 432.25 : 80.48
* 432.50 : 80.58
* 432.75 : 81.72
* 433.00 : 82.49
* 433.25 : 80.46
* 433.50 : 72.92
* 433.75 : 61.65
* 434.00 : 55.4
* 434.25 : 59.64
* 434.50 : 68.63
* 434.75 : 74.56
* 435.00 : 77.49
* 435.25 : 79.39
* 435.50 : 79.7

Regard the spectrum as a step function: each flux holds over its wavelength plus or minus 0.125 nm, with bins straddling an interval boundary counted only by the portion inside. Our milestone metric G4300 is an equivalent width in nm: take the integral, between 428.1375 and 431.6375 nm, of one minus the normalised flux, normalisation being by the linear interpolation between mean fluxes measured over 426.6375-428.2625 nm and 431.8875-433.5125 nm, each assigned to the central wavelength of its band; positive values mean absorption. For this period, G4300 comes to 0.134 nm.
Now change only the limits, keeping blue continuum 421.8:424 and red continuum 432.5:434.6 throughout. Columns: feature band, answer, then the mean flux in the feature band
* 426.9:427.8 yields -0.06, 82.9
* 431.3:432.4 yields -0.10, 79.9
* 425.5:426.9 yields -0.09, 84.5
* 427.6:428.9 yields -0.09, 82.3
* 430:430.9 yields -0.03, 77.1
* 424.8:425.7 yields -0.02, 81.9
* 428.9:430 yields -0.04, 78.2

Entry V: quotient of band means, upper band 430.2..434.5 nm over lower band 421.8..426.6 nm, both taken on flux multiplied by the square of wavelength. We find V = 0.94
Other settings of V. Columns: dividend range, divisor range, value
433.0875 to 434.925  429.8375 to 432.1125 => 0.88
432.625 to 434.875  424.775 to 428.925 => 0.88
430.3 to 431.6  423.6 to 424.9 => 0.96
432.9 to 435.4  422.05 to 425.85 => 0.90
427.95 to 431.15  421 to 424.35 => 0.98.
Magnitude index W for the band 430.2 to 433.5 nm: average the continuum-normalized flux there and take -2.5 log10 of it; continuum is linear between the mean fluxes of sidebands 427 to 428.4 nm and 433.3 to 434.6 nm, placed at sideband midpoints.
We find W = -0.13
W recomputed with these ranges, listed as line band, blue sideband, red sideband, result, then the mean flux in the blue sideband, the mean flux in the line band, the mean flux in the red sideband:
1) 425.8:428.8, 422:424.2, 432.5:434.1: -0.054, 83.6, 83.4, 73.3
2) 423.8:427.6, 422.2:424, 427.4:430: -0.022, 83.4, 83.7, 80.6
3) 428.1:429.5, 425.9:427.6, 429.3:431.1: -0.011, 84.2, 80.9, 77.2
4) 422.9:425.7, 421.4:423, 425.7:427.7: -0.003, 82.6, 83.5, 84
